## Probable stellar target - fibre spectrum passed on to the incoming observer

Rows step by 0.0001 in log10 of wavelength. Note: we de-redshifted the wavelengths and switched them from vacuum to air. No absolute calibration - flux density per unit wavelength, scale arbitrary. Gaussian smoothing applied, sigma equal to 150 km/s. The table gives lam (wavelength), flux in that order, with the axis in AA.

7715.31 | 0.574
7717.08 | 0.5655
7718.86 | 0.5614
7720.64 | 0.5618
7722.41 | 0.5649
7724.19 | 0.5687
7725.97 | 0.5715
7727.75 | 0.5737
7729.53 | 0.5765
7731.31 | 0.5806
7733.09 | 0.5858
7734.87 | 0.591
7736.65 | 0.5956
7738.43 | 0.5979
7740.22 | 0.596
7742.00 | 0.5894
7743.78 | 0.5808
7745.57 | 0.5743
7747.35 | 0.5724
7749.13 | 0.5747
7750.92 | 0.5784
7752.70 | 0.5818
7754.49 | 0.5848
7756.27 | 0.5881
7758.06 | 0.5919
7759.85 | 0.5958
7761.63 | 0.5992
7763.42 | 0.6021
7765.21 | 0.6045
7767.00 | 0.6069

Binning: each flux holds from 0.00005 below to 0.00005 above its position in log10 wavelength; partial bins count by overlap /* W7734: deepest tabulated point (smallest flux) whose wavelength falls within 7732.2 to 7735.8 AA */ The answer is 0.5858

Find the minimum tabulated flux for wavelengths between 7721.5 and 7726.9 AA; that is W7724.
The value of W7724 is 0.5649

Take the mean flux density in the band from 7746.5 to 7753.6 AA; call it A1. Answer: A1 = 0.577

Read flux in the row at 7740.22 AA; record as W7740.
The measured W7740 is 0.596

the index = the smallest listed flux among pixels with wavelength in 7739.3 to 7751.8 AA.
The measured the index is 0.5724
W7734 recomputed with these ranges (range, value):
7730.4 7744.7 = 0.5806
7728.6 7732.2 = 0.5765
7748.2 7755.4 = 0.5747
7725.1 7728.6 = 0.5715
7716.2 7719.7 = 0.5614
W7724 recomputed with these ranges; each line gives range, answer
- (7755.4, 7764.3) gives 0.5881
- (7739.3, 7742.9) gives 0.5894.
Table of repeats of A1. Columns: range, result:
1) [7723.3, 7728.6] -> 0.571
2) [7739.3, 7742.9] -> 0.592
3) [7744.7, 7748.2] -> 0.574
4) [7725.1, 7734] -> 0.578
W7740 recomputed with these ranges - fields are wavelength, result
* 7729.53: 0.5765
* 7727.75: 0.5737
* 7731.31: 0.5806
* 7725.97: 0.5715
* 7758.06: 0.5919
